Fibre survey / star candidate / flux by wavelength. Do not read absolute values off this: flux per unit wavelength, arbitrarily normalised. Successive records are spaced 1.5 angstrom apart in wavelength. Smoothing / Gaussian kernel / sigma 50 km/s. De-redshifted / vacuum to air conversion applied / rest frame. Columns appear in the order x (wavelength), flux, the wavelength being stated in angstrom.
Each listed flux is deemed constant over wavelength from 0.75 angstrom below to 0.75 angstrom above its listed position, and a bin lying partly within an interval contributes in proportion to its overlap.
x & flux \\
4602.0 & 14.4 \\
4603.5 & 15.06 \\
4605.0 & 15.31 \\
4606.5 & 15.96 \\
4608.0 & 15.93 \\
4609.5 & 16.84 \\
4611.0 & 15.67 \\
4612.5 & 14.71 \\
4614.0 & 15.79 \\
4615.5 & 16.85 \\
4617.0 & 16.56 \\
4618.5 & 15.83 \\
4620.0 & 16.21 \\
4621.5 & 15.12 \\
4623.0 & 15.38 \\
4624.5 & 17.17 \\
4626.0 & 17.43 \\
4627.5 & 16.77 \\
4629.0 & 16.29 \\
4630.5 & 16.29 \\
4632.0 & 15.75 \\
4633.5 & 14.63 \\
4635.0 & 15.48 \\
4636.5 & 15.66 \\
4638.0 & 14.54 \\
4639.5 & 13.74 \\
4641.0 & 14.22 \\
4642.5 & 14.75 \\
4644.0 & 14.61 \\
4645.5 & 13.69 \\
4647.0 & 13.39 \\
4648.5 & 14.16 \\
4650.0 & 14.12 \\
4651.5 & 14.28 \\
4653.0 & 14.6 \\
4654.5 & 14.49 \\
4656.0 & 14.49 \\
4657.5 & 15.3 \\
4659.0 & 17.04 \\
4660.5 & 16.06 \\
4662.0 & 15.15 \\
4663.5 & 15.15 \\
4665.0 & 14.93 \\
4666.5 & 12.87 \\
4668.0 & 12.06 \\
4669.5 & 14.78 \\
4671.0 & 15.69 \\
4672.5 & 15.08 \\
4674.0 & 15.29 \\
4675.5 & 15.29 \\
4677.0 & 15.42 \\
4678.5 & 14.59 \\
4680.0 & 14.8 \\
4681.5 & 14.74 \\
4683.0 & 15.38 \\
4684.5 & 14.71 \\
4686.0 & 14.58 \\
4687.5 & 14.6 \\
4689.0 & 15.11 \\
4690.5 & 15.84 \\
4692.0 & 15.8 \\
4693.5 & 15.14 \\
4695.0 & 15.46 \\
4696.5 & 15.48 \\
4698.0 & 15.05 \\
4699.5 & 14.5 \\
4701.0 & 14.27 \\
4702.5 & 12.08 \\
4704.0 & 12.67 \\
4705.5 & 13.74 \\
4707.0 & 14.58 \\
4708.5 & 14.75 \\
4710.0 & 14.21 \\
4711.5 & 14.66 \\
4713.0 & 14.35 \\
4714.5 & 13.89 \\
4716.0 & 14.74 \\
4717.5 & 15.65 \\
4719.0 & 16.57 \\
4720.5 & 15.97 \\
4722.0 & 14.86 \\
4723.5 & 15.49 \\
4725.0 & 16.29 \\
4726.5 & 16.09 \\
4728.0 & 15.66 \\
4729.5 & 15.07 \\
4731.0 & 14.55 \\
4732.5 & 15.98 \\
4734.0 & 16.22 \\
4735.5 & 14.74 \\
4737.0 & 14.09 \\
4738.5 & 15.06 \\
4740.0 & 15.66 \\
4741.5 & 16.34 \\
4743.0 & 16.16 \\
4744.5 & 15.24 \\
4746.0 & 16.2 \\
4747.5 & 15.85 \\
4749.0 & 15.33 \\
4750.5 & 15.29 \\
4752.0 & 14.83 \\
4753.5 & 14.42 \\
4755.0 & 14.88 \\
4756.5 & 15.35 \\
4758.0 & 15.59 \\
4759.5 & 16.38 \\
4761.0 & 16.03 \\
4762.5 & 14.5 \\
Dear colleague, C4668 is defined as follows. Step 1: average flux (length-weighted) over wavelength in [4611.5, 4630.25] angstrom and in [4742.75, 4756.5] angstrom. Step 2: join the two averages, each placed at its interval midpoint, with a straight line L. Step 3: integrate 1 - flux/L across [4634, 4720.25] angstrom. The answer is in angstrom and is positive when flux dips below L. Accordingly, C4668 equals 5.9 angstrom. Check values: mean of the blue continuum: 16.2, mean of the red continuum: 15.3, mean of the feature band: 14.7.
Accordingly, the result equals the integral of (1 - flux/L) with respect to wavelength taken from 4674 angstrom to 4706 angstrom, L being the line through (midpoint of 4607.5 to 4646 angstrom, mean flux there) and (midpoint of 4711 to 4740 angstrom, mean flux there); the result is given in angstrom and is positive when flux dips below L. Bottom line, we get 1.4 angstrom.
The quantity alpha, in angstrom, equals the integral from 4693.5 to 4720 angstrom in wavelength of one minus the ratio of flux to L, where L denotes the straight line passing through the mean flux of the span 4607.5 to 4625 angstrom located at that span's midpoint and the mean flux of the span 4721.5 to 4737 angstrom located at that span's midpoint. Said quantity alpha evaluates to 1.7 angstrom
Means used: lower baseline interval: 16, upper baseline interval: 15.4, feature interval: 14.5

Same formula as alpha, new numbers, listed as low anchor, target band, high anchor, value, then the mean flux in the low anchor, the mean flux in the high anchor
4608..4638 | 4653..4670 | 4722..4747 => 1.2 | 16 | 15.5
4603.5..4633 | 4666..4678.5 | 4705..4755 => 0.8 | 16.1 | 15.2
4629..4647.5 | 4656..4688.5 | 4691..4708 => -0.7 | 14.8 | 14.5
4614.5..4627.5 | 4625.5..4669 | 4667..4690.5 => 2.1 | 16.3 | 14.8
